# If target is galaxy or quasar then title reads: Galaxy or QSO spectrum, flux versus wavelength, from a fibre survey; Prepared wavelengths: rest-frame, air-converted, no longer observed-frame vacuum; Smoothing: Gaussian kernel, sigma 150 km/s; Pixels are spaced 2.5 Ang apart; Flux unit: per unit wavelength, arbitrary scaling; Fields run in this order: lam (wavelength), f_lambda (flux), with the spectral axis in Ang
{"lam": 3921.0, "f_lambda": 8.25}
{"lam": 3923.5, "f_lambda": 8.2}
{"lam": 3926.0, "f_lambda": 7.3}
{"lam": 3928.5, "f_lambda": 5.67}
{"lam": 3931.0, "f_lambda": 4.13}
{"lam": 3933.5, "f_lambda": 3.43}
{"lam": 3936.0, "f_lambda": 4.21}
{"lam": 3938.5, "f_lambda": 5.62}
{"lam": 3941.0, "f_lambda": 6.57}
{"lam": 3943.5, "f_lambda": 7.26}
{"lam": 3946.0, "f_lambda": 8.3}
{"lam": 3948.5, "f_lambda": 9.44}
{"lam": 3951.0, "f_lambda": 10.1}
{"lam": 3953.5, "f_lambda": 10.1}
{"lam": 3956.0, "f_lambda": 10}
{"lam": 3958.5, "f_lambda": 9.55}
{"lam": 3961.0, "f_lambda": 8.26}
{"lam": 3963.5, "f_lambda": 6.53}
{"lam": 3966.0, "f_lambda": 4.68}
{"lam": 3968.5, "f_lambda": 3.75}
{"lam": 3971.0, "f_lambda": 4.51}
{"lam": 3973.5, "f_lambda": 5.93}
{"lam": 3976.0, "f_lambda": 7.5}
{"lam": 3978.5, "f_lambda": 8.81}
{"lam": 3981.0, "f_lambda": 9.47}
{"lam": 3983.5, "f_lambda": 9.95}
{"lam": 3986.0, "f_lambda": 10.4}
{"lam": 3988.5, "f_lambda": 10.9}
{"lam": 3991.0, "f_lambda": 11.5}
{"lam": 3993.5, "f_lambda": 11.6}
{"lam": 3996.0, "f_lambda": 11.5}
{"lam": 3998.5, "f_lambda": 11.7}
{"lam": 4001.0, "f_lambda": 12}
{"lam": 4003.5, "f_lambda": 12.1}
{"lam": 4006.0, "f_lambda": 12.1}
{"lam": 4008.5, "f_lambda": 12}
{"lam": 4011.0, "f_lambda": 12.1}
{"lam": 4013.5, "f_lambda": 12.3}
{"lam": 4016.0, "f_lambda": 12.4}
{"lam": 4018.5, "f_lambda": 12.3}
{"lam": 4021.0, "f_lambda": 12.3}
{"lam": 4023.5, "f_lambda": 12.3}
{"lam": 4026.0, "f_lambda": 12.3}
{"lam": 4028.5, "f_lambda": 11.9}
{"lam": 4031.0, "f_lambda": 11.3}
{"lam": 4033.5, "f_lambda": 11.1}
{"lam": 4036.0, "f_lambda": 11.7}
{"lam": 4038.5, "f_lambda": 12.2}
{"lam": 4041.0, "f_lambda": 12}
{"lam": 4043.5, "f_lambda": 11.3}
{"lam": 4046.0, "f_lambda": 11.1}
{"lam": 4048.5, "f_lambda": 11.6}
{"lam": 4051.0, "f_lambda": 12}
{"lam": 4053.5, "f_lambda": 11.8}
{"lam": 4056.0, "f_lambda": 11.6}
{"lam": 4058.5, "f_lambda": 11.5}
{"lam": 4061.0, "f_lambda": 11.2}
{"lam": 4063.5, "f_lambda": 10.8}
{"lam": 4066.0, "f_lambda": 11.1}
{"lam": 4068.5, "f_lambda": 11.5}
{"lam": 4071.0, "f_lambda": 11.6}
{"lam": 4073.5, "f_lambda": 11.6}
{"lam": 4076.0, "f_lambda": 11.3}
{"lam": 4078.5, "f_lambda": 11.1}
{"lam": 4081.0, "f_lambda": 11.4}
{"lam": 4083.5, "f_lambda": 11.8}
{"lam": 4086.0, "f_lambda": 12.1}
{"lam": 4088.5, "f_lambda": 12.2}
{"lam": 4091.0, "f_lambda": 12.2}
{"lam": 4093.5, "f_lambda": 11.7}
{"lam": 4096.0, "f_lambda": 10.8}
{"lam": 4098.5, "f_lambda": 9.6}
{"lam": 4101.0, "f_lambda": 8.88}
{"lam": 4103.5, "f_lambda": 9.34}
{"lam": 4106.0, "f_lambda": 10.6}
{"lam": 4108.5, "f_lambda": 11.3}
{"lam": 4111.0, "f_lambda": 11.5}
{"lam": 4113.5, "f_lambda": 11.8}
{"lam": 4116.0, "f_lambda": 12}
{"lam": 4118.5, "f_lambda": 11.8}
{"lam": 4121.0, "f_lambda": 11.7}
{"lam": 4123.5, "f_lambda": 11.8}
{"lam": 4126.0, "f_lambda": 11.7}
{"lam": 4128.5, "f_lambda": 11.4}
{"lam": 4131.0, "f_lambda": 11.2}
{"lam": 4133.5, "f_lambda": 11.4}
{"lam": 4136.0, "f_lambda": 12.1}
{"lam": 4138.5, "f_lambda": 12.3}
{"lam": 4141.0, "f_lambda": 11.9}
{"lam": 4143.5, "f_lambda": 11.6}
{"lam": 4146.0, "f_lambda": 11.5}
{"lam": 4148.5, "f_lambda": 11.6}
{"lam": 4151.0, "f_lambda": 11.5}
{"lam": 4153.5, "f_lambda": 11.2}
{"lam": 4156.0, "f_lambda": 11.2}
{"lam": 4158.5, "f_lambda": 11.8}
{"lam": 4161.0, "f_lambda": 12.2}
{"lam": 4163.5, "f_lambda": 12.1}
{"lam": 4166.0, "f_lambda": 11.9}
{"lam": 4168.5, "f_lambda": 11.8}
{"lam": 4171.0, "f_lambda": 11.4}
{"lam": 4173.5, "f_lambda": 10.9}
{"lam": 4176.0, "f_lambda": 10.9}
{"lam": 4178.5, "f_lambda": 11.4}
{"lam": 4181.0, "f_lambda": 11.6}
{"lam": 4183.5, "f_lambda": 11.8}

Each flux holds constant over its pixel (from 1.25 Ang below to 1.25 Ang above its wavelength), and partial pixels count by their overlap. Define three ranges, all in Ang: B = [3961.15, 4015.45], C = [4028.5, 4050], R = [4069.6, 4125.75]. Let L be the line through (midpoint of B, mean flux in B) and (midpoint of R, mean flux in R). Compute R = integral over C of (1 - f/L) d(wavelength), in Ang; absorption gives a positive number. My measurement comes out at -2.4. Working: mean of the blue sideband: 9.6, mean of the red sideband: 11.3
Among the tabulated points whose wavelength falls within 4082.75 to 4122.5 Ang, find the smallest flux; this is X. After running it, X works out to 8.88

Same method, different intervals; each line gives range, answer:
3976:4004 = 7.5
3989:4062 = 11.1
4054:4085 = 10.8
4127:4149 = 11.2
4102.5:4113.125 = 9.34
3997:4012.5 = 11.7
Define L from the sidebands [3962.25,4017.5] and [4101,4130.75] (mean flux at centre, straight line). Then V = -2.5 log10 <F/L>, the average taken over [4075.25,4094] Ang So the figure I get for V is -0.08 mag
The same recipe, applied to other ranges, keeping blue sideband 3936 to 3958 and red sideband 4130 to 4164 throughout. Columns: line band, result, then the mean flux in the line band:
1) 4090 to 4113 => 0.02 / 10.7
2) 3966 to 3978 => 0.48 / 5.56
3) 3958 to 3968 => 0.24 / 6.82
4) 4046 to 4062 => -0.15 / 11.6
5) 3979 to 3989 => -0.13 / 10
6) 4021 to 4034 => -0.23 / 11.9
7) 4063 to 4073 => -0.10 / 11.3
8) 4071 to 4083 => -0.09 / 11.4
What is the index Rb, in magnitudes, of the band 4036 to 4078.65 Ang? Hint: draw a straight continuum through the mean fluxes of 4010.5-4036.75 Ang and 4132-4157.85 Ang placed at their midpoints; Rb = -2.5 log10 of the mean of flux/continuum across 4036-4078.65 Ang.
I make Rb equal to 0.037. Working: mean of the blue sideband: 12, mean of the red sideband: 11.6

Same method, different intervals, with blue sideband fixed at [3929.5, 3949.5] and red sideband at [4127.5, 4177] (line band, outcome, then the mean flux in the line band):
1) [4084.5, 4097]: -0.18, 11.8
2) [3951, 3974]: -0.10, 7.24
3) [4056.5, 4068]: -0.21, 11.2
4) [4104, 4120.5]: -0.08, 11.4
